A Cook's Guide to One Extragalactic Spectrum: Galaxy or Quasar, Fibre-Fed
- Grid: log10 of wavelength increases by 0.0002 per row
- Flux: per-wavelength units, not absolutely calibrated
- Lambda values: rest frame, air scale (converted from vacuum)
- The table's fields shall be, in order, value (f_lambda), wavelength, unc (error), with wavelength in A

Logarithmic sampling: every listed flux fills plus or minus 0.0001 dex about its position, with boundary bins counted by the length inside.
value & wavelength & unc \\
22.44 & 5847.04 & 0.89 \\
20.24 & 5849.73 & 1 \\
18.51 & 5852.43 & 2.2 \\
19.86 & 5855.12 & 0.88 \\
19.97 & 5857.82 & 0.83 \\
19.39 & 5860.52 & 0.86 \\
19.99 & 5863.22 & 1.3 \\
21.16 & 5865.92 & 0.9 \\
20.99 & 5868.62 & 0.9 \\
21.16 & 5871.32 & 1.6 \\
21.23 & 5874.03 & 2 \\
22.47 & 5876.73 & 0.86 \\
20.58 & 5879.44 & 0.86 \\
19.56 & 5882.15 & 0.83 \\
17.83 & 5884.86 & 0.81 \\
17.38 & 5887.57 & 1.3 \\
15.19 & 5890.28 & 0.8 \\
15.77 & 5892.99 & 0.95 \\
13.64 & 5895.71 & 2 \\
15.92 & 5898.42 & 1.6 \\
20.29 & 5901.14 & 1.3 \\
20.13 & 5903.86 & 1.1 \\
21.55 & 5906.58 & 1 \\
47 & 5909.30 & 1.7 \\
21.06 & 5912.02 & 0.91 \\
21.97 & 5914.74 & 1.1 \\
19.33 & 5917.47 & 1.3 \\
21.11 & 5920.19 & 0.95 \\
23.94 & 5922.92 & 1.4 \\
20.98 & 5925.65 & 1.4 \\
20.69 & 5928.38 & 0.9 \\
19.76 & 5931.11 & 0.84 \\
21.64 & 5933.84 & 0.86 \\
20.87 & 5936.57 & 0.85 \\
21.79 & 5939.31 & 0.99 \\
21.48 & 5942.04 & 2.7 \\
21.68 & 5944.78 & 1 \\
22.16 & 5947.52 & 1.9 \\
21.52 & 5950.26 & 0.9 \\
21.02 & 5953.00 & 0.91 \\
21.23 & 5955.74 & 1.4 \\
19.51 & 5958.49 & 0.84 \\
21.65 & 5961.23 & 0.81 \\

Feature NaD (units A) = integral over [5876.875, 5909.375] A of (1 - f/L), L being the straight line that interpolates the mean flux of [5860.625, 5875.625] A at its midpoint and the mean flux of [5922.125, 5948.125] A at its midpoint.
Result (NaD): 2.5 A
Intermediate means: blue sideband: 20.8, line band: 19.4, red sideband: 21.4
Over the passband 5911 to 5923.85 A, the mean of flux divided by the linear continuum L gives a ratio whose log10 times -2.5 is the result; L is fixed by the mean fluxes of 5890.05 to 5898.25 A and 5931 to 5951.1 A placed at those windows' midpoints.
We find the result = -0.18 mag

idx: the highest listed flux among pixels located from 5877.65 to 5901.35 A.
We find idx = 20.58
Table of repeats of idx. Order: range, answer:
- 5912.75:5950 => 23.94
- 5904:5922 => 47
